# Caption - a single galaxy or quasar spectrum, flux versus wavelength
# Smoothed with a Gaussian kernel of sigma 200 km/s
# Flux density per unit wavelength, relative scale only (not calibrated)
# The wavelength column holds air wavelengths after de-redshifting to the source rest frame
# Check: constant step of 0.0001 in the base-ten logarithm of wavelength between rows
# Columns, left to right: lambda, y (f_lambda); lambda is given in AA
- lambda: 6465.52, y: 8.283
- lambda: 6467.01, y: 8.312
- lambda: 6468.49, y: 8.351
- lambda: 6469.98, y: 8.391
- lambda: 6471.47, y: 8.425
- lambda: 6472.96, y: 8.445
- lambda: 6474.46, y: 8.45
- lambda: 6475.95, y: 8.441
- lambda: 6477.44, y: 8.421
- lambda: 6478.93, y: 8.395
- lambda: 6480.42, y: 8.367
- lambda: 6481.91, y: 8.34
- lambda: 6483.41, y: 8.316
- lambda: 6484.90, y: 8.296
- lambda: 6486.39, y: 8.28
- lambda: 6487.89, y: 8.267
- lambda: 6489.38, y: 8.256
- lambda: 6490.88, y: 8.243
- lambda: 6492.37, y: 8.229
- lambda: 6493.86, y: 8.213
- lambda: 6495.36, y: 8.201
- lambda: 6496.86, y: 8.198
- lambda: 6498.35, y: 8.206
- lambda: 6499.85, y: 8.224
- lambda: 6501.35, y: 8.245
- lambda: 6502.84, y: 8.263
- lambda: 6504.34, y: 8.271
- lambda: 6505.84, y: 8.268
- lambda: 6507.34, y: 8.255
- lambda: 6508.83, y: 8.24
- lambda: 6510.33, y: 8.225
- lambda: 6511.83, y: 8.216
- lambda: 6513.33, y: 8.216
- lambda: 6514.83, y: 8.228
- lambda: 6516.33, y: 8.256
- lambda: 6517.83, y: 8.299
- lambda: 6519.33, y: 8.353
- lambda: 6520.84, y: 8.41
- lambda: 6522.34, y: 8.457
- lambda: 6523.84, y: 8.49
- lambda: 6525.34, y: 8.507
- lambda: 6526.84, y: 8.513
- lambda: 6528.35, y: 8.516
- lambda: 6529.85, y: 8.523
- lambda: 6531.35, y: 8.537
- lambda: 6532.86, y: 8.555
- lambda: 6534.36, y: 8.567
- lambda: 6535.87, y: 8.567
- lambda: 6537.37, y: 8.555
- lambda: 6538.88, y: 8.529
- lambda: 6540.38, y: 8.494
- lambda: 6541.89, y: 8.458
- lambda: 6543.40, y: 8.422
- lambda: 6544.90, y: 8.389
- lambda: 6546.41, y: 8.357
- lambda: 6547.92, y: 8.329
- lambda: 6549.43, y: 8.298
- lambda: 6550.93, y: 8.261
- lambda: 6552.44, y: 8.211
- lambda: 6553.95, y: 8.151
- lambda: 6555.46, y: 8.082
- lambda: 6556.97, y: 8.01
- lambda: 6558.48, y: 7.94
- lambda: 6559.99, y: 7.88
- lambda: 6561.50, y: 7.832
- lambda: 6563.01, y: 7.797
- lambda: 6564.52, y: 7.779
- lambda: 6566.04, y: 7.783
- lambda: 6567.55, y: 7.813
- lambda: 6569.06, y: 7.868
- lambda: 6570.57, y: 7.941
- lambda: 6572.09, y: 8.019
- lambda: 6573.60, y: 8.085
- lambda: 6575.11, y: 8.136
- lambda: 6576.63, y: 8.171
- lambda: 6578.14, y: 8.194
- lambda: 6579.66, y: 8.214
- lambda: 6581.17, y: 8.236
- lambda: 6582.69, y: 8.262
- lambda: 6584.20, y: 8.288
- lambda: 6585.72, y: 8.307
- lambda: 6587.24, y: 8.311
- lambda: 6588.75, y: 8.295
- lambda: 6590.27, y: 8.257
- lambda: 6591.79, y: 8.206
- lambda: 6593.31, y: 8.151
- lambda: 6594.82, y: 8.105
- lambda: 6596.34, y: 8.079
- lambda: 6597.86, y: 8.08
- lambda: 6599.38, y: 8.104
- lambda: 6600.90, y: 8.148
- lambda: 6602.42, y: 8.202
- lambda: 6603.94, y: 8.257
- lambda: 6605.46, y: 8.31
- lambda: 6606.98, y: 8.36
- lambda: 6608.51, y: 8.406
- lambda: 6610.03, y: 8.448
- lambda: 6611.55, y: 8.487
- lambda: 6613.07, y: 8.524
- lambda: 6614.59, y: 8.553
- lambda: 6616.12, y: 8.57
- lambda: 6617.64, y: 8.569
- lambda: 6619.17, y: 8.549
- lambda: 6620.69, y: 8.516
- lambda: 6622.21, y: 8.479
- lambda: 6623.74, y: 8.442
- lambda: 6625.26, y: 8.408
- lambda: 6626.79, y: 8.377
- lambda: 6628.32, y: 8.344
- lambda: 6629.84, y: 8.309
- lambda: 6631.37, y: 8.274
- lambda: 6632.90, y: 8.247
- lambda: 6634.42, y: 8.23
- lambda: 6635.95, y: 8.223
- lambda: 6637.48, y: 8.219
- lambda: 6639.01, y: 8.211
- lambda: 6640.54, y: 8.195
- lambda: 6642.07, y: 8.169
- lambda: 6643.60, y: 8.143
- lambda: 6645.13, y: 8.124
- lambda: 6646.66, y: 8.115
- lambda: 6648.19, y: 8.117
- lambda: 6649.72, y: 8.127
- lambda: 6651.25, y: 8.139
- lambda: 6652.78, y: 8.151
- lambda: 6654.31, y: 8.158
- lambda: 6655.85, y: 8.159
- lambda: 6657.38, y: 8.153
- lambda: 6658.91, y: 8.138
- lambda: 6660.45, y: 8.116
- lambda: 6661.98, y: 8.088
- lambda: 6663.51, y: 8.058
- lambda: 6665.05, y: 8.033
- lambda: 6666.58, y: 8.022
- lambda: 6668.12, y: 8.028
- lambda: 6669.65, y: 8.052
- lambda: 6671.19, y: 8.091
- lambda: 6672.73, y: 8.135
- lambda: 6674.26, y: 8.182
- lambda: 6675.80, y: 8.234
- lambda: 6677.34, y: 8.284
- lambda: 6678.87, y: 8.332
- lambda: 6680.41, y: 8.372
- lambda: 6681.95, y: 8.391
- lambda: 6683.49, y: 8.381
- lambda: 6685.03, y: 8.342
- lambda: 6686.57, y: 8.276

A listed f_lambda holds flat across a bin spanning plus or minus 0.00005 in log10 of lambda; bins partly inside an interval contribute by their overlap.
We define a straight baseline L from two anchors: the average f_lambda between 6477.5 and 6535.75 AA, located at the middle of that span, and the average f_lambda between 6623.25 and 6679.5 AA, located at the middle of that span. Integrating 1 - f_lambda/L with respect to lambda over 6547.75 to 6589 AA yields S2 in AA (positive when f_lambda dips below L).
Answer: 0.9 AA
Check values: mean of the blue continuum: 8.33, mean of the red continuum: 8.18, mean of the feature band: 8.08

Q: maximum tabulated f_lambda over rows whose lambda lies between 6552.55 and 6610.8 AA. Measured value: 8.448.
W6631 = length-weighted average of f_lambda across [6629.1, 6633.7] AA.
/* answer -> 8.28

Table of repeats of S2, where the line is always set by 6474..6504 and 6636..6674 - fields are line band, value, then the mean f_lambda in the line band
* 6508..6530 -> -0.3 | 8.36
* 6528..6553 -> -0.6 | 8.45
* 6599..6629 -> -0.9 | 8.41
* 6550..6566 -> 0.5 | 7.99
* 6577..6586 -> 0.0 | 8.25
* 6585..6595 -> -0.1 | 8.24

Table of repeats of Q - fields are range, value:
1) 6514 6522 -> 8.41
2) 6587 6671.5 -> 8.57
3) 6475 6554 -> 8.567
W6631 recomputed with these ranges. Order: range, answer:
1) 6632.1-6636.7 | 8.24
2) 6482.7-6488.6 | 8.29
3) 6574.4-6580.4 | 8.17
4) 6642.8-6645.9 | 8.13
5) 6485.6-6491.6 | 8.26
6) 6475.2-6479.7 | 8.43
